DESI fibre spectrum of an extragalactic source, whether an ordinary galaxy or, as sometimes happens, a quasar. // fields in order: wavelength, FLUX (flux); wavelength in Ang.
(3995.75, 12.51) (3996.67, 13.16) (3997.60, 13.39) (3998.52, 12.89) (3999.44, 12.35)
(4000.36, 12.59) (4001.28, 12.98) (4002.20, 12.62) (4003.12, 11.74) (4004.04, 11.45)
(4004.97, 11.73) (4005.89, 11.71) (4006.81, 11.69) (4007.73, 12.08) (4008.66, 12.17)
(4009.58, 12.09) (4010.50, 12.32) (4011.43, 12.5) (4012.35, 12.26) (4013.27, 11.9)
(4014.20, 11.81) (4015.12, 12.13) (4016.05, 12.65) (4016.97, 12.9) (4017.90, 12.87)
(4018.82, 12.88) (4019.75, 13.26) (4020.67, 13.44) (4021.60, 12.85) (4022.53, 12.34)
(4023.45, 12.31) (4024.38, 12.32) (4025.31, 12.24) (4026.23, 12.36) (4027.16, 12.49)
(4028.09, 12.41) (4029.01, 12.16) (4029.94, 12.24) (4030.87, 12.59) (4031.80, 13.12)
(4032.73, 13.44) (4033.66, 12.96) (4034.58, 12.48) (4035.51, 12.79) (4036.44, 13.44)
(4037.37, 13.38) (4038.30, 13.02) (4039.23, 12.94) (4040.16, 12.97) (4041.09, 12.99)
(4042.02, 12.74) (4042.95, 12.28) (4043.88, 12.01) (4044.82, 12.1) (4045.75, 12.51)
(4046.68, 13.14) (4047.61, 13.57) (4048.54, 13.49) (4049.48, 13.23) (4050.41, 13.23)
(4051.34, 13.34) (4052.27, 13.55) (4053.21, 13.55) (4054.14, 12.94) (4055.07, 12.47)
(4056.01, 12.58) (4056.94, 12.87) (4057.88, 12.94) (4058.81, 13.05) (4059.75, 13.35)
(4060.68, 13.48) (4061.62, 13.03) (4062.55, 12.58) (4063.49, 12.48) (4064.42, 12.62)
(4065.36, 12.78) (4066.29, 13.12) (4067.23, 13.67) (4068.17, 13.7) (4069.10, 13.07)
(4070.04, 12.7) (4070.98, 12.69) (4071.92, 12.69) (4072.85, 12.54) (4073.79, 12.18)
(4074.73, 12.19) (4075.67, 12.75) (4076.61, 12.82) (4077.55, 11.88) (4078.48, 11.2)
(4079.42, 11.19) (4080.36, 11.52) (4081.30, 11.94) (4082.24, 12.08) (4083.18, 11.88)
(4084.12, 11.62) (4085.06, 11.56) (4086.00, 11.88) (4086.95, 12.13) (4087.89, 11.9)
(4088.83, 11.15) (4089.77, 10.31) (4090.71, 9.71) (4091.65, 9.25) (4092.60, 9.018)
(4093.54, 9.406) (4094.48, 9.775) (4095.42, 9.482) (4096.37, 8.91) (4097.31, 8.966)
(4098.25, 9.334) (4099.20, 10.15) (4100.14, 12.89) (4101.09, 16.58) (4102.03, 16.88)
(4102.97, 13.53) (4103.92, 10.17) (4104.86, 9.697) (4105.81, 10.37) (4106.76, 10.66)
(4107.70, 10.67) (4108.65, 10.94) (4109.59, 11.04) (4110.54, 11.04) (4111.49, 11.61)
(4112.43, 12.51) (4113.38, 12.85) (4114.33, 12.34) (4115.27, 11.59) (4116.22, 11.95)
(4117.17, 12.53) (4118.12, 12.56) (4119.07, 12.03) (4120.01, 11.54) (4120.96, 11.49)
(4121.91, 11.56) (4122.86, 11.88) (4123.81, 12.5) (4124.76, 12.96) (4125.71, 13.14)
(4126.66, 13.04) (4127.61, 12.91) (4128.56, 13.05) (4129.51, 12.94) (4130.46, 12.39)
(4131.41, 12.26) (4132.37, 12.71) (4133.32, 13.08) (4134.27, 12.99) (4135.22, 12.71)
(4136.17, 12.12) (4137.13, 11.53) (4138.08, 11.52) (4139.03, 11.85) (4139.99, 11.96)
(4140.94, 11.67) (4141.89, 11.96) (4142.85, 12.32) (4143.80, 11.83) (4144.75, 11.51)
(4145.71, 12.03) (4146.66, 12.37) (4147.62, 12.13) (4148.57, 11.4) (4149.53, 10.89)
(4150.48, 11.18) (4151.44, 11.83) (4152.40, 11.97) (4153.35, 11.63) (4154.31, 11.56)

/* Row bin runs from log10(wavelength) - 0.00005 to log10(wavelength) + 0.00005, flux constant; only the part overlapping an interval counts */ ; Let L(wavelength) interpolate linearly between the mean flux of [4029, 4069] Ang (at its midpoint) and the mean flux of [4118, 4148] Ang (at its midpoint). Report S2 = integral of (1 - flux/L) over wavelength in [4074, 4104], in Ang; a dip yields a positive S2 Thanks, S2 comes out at 2.9 Ang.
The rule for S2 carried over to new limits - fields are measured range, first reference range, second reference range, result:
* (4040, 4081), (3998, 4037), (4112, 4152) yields -1.3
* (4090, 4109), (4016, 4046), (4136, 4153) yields 2.1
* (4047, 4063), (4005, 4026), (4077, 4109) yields -1.9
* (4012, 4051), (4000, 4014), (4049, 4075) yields -0.7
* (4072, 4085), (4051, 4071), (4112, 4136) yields 0.9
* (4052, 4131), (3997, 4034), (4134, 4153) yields 0.7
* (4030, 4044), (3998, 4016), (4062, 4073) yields -0.4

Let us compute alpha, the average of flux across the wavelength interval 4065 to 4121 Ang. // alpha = 11.7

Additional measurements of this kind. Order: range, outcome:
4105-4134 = 12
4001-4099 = 12.2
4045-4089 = 12.6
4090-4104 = 10.9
